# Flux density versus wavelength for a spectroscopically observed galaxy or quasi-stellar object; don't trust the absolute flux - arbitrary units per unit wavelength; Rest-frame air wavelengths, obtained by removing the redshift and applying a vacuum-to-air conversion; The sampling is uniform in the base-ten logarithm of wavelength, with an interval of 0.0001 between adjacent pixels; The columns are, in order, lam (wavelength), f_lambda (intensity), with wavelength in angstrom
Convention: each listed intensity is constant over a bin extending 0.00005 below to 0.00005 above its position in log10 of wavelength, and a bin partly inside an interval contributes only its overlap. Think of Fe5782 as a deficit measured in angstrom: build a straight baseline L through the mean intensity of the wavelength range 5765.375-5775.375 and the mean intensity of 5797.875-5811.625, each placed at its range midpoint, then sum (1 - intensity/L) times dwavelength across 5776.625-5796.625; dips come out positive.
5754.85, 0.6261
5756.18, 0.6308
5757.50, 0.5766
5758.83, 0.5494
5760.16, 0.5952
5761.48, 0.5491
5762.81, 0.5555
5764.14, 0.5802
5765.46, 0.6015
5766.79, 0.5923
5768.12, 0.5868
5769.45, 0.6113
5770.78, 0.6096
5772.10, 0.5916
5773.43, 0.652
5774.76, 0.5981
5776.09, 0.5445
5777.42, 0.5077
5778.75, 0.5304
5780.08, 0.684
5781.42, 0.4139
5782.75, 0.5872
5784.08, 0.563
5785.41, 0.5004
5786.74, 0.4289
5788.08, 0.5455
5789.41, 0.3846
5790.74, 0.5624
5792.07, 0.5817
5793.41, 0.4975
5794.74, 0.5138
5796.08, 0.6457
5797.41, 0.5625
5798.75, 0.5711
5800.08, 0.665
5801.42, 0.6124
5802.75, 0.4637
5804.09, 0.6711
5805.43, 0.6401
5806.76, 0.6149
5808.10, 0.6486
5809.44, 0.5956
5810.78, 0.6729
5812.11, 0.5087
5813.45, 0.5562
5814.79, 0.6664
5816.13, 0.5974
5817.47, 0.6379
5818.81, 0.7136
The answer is 2.6 angstrom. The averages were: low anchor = 0.606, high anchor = 0.613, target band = 0.529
